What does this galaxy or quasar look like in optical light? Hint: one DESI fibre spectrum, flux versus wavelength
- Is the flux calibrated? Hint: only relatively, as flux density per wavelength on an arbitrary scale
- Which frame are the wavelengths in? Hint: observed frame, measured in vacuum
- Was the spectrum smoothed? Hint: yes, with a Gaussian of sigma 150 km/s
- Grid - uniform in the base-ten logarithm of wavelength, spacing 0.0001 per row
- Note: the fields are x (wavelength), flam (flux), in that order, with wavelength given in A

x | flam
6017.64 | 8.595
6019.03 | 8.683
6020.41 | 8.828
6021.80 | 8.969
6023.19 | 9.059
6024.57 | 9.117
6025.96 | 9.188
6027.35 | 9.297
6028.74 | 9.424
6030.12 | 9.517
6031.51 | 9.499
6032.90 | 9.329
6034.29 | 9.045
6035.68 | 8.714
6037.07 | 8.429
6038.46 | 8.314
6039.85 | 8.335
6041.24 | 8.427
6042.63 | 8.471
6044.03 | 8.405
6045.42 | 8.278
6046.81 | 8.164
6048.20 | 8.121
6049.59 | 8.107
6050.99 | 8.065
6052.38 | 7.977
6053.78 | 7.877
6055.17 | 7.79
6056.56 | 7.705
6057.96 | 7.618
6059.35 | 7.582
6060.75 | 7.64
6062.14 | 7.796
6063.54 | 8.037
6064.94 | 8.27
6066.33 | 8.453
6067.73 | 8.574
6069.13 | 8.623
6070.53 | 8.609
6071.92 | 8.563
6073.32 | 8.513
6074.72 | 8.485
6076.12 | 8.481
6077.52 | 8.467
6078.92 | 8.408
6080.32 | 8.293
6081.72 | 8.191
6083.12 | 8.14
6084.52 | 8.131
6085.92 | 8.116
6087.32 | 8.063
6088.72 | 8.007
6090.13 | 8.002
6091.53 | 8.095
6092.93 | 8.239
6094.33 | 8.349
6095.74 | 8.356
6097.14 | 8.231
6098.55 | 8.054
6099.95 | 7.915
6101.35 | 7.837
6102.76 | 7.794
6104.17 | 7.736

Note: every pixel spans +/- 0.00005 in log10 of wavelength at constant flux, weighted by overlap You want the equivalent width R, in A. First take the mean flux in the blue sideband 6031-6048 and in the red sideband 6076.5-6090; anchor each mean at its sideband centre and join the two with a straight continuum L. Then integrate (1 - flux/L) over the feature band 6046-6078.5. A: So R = 0.9 A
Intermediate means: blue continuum 8.59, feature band 8.16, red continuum 8.2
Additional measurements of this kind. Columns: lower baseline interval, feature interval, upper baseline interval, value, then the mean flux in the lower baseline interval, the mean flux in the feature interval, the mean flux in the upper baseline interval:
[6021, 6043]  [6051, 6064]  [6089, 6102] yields 1.25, 8.95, 7.79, 8.12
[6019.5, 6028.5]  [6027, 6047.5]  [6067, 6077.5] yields 0.39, 9.08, 8.77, 8.54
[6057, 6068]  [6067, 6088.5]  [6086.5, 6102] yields -0.90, 7.96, 8.37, 8.11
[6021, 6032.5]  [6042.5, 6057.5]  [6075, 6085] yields 1.32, 9.26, 8.06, 8.31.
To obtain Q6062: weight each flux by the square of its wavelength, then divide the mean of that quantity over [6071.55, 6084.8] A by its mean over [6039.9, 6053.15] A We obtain 1.0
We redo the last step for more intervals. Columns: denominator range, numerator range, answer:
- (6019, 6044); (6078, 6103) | 0.93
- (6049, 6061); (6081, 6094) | 1.05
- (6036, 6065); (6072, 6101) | 1.03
